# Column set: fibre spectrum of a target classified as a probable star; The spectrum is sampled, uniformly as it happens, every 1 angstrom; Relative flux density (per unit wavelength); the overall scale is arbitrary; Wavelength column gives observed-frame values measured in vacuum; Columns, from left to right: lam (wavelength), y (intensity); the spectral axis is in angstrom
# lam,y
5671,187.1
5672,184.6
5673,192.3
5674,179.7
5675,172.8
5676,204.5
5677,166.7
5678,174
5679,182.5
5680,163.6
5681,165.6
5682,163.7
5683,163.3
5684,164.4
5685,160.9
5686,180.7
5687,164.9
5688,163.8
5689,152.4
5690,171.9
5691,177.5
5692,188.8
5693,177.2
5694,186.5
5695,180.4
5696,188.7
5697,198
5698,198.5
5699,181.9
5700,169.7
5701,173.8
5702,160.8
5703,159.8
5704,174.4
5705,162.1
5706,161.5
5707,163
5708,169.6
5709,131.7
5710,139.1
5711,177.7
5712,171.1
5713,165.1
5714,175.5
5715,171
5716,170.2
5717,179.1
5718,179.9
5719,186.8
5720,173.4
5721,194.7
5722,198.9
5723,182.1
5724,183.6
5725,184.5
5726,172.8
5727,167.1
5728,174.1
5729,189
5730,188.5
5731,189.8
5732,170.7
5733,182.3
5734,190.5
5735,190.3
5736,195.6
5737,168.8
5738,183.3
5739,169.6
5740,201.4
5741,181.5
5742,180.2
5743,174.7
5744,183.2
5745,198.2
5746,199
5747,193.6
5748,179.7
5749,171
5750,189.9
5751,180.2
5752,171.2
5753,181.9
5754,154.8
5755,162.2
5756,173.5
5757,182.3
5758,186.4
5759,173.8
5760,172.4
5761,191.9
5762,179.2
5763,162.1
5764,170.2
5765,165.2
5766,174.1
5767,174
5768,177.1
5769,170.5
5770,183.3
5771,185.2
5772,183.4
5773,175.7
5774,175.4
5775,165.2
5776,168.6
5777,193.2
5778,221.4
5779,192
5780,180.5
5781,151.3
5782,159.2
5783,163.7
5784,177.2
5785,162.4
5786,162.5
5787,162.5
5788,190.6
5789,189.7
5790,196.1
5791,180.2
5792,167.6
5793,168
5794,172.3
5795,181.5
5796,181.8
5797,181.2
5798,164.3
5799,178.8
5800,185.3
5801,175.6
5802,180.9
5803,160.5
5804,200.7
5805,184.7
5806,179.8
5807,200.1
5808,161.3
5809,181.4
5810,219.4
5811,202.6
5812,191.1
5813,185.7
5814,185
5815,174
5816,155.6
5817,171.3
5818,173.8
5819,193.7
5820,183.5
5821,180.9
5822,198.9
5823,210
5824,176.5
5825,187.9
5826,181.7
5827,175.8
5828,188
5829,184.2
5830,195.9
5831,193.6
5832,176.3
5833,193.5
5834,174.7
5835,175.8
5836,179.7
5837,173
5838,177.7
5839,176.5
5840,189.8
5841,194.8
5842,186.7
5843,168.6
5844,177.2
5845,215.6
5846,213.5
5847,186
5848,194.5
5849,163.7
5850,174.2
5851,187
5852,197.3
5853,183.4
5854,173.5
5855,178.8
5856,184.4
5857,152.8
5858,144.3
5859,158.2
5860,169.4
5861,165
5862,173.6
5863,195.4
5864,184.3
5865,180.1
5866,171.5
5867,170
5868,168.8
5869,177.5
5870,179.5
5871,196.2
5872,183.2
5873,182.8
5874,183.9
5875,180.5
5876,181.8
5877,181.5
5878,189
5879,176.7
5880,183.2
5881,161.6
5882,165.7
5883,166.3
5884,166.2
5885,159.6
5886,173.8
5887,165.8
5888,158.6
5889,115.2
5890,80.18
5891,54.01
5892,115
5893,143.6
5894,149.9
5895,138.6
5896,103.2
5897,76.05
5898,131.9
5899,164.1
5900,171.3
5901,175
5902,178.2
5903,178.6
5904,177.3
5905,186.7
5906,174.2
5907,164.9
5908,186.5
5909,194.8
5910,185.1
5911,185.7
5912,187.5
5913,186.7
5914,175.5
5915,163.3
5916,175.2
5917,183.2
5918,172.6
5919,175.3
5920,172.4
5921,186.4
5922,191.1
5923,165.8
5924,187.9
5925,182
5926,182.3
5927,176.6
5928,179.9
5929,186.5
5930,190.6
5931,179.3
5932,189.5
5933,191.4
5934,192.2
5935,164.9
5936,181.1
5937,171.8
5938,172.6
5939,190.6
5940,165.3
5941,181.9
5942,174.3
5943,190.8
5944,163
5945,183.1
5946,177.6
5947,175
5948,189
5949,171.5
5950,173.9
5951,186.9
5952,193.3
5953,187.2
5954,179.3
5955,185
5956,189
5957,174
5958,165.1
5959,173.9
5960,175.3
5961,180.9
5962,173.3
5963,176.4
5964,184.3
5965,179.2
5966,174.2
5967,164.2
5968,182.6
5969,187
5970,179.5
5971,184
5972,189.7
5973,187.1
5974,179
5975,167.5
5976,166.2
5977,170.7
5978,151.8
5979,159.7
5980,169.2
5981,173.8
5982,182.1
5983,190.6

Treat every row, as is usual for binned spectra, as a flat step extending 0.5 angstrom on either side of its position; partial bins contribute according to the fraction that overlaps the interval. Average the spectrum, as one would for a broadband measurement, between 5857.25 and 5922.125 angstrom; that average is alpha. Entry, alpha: 166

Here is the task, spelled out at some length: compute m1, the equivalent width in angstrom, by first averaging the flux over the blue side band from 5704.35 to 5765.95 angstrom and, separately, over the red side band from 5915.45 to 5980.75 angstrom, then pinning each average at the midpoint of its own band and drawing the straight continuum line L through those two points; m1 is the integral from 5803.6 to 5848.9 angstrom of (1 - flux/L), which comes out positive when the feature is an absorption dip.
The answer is -2.05 angstrom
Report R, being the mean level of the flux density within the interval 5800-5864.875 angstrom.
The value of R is 182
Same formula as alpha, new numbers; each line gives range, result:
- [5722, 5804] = 179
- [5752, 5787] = 175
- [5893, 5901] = 137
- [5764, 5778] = 178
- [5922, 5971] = 180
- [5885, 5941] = 166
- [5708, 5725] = 174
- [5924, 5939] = 182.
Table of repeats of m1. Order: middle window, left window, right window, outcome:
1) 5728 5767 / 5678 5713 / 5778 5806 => -1.4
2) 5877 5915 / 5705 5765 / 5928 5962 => 4.5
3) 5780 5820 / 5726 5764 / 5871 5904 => -1.8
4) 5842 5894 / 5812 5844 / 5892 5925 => 1.7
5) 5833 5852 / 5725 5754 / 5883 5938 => -1.3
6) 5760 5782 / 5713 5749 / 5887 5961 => 0.3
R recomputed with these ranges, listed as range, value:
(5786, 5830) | 182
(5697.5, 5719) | 169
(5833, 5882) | 180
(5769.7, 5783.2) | 179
